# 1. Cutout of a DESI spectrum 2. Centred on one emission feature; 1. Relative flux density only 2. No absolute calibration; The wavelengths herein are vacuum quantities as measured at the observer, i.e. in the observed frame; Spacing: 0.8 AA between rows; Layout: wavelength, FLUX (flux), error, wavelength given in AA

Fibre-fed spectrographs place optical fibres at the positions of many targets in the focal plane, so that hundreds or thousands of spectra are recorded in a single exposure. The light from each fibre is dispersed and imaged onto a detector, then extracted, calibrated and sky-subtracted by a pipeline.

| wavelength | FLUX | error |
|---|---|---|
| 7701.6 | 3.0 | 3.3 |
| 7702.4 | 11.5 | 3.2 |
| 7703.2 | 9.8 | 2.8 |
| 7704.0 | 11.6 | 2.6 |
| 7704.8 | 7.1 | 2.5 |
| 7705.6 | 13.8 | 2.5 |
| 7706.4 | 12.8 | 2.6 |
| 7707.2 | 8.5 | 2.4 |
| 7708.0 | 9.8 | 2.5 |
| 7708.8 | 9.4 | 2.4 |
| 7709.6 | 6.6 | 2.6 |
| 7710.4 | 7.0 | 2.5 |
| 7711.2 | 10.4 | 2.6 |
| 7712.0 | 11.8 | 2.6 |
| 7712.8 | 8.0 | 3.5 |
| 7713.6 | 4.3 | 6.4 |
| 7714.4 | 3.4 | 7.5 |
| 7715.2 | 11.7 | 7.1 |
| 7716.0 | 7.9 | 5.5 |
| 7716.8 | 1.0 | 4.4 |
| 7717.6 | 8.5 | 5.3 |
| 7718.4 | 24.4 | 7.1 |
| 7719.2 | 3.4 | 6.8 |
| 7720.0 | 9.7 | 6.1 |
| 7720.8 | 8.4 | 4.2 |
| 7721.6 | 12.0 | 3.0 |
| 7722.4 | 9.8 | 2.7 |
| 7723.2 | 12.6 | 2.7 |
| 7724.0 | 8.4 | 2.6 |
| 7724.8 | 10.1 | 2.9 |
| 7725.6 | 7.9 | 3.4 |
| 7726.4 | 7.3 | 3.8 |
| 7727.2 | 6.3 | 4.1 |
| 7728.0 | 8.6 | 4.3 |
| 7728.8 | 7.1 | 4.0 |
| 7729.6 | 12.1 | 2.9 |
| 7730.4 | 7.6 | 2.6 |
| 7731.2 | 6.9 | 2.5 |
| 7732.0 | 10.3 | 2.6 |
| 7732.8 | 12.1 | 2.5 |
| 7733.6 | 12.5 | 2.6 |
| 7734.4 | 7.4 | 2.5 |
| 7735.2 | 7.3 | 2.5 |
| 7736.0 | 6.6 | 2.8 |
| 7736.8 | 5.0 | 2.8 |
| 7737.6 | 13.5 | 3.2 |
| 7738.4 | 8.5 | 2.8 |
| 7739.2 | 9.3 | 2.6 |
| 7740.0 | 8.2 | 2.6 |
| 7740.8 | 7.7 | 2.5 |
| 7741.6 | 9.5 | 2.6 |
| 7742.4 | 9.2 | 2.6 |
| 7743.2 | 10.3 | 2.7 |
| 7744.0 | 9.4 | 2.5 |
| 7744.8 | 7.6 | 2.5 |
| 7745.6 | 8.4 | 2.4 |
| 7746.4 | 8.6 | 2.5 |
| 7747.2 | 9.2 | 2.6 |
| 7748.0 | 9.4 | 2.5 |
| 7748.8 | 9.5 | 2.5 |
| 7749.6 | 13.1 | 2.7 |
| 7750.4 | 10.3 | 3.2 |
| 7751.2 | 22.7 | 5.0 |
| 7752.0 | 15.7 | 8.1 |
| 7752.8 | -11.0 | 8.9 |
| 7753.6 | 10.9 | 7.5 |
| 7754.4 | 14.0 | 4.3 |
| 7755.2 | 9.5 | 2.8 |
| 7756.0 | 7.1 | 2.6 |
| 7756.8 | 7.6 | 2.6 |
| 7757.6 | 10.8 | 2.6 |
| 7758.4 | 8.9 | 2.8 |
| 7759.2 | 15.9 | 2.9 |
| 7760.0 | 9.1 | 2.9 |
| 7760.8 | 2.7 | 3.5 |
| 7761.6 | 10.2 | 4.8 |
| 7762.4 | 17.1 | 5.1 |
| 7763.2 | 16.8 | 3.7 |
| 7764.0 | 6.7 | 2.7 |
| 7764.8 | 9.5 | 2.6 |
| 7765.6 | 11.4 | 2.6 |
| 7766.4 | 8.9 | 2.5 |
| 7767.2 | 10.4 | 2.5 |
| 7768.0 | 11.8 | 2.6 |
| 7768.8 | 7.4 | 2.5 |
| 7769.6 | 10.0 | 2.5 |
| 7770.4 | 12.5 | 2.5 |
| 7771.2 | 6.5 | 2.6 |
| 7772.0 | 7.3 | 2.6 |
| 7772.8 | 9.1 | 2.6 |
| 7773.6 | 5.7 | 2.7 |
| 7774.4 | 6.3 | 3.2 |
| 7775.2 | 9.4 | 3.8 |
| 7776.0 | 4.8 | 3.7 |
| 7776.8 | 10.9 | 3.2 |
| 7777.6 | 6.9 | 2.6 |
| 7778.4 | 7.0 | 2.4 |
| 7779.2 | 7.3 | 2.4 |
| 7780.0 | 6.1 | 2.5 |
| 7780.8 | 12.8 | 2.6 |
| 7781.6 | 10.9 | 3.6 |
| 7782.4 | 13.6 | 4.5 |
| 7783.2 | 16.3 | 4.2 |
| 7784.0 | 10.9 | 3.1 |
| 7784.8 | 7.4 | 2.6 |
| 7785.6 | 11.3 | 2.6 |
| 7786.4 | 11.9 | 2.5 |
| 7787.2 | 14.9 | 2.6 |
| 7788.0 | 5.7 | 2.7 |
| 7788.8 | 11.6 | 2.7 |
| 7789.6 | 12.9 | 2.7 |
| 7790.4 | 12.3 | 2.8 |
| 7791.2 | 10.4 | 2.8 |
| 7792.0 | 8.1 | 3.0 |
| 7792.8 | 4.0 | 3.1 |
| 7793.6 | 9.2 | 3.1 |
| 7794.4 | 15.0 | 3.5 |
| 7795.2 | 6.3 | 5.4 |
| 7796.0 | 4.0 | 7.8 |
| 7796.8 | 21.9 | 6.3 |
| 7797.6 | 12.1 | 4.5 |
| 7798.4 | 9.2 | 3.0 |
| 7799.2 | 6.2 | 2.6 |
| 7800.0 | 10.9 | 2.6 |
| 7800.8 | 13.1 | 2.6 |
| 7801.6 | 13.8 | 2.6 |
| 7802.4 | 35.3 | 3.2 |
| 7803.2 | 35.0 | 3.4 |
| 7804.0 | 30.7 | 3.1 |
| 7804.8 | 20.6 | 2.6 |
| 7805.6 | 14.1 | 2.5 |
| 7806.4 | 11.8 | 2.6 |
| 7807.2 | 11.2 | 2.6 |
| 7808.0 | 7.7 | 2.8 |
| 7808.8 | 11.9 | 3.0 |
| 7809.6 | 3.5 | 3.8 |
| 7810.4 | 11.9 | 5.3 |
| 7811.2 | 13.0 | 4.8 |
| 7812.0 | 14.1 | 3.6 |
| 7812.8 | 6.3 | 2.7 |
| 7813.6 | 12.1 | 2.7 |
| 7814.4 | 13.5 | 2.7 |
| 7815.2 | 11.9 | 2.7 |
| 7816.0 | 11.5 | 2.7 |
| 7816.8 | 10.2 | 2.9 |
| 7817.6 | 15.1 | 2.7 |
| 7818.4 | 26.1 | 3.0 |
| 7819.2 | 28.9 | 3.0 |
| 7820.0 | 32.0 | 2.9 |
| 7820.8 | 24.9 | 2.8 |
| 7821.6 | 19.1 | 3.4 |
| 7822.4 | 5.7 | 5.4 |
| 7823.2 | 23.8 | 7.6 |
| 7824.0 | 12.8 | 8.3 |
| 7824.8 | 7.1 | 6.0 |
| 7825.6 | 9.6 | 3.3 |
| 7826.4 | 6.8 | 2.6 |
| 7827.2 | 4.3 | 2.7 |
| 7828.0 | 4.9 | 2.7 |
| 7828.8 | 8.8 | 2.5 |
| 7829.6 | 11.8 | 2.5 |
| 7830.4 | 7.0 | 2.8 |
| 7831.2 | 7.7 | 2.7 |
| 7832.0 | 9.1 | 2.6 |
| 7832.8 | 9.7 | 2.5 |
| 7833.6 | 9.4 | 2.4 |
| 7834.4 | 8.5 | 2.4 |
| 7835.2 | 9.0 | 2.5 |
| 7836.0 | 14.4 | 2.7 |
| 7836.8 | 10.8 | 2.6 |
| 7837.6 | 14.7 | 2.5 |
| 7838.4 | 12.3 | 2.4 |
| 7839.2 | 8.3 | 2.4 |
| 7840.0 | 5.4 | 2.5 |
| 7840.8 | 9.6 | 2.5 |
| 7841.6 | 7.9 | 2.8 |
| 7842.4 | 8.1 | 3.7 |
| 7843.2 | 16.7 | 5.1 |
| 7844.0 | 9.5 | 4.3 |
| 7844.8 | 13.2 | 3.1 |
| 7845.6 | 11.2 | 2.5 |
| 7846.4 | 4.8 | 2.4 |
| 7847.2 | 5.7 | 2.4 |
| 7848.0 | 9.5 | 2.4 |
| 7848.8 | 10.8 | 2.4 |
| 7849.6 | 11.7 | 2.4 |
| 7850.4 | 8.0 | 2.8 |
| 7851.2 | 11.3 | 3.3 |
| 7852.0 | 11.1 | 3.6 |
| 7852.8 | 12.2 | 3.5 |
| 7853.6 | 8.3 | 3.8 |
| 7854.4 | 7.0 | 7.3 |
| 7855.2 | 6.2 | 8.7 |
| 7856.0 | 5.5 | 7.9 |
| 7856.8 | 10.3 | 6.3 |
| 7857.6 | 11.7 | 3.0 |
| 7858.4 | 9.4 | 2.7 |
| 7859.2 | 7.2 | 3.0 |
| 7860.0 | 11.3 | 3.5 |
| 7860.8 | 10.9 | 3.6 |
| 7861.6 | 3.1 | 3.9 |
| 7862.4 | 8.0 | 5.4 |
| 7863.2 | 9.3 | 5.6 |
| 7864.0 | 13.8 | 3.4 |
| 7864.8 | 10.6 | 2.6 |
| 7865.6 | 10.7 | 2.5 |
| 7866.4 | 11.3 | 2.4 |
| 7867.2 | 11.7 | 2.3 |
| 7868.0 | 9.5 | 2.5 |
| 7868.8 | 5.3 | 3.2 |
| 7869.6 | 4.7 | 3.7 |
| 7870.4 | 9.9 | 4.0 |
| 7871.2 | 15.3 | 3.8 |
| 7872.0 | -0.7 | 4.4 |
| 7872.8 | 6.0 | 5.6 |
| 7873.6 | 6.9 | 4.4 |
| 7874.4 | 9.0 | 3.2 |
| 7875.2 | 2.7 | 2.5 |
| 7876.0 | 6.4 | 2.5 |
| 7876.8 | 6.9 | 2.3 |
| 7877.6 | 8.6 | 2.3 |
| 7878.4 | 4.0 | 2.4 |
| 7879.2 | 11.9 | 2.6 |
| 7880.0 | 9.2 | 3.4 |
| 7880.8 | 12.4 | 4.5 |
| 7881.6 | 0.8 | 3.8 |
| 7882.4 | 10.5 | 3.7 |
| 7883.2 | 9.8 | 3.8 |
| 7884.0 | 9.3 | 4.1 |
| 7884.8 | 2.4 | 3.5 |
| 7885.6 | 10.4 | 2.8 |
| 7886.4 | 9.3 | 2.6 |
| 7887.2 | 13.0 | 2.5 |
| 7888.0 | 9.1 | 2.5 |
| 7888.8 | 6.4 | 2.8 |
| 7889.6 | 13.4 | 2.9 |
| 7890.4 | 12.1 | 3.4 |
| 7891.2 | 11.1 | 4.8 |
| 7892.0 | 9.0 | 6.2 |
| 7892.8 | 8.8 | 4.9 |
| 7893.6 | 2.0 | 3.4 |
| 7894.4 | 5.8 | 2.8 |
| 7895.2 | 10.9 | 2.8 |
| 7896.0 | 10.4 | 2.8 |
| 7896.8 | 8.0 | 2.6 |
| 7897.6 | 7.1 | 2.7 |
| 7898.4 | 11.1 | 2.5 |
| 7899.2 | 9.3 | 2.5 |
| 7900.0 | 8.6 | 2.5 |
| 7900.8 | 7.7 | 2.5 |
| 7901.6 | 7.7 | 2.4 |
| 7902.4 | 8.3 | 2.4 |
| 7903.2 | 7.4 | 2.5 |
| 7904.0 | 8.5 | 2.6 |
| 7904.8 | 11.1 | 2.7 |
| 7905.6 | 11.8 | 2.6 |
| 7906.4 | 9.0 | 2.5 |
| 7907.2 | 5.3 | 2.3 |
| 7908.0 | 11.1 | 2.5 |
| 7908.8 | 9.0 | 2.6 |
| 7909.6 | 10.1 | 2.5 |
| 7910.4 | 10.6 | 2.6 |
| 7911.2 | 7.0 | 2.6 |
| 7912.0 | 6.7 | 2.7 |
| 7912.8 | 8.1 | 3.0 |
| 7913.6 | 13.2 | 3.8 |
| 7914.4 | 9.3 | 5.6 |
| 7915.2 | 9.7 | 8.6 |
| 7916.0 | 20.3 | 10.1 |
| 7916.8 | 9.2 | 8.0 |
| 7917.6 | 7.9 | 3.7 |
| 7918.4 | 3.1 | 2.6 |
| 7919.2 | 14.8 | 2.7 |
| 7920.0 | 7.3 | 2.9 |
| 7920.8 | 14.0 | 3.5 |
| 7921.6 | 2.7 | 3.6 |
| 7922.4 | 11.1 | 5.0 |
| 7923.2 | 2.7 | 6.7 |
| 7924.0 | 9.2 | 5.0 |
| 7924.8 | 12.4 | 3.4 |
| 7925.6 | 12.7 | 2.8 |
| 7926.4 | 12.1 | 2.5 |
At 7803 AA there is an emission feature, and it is [S II] 6716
